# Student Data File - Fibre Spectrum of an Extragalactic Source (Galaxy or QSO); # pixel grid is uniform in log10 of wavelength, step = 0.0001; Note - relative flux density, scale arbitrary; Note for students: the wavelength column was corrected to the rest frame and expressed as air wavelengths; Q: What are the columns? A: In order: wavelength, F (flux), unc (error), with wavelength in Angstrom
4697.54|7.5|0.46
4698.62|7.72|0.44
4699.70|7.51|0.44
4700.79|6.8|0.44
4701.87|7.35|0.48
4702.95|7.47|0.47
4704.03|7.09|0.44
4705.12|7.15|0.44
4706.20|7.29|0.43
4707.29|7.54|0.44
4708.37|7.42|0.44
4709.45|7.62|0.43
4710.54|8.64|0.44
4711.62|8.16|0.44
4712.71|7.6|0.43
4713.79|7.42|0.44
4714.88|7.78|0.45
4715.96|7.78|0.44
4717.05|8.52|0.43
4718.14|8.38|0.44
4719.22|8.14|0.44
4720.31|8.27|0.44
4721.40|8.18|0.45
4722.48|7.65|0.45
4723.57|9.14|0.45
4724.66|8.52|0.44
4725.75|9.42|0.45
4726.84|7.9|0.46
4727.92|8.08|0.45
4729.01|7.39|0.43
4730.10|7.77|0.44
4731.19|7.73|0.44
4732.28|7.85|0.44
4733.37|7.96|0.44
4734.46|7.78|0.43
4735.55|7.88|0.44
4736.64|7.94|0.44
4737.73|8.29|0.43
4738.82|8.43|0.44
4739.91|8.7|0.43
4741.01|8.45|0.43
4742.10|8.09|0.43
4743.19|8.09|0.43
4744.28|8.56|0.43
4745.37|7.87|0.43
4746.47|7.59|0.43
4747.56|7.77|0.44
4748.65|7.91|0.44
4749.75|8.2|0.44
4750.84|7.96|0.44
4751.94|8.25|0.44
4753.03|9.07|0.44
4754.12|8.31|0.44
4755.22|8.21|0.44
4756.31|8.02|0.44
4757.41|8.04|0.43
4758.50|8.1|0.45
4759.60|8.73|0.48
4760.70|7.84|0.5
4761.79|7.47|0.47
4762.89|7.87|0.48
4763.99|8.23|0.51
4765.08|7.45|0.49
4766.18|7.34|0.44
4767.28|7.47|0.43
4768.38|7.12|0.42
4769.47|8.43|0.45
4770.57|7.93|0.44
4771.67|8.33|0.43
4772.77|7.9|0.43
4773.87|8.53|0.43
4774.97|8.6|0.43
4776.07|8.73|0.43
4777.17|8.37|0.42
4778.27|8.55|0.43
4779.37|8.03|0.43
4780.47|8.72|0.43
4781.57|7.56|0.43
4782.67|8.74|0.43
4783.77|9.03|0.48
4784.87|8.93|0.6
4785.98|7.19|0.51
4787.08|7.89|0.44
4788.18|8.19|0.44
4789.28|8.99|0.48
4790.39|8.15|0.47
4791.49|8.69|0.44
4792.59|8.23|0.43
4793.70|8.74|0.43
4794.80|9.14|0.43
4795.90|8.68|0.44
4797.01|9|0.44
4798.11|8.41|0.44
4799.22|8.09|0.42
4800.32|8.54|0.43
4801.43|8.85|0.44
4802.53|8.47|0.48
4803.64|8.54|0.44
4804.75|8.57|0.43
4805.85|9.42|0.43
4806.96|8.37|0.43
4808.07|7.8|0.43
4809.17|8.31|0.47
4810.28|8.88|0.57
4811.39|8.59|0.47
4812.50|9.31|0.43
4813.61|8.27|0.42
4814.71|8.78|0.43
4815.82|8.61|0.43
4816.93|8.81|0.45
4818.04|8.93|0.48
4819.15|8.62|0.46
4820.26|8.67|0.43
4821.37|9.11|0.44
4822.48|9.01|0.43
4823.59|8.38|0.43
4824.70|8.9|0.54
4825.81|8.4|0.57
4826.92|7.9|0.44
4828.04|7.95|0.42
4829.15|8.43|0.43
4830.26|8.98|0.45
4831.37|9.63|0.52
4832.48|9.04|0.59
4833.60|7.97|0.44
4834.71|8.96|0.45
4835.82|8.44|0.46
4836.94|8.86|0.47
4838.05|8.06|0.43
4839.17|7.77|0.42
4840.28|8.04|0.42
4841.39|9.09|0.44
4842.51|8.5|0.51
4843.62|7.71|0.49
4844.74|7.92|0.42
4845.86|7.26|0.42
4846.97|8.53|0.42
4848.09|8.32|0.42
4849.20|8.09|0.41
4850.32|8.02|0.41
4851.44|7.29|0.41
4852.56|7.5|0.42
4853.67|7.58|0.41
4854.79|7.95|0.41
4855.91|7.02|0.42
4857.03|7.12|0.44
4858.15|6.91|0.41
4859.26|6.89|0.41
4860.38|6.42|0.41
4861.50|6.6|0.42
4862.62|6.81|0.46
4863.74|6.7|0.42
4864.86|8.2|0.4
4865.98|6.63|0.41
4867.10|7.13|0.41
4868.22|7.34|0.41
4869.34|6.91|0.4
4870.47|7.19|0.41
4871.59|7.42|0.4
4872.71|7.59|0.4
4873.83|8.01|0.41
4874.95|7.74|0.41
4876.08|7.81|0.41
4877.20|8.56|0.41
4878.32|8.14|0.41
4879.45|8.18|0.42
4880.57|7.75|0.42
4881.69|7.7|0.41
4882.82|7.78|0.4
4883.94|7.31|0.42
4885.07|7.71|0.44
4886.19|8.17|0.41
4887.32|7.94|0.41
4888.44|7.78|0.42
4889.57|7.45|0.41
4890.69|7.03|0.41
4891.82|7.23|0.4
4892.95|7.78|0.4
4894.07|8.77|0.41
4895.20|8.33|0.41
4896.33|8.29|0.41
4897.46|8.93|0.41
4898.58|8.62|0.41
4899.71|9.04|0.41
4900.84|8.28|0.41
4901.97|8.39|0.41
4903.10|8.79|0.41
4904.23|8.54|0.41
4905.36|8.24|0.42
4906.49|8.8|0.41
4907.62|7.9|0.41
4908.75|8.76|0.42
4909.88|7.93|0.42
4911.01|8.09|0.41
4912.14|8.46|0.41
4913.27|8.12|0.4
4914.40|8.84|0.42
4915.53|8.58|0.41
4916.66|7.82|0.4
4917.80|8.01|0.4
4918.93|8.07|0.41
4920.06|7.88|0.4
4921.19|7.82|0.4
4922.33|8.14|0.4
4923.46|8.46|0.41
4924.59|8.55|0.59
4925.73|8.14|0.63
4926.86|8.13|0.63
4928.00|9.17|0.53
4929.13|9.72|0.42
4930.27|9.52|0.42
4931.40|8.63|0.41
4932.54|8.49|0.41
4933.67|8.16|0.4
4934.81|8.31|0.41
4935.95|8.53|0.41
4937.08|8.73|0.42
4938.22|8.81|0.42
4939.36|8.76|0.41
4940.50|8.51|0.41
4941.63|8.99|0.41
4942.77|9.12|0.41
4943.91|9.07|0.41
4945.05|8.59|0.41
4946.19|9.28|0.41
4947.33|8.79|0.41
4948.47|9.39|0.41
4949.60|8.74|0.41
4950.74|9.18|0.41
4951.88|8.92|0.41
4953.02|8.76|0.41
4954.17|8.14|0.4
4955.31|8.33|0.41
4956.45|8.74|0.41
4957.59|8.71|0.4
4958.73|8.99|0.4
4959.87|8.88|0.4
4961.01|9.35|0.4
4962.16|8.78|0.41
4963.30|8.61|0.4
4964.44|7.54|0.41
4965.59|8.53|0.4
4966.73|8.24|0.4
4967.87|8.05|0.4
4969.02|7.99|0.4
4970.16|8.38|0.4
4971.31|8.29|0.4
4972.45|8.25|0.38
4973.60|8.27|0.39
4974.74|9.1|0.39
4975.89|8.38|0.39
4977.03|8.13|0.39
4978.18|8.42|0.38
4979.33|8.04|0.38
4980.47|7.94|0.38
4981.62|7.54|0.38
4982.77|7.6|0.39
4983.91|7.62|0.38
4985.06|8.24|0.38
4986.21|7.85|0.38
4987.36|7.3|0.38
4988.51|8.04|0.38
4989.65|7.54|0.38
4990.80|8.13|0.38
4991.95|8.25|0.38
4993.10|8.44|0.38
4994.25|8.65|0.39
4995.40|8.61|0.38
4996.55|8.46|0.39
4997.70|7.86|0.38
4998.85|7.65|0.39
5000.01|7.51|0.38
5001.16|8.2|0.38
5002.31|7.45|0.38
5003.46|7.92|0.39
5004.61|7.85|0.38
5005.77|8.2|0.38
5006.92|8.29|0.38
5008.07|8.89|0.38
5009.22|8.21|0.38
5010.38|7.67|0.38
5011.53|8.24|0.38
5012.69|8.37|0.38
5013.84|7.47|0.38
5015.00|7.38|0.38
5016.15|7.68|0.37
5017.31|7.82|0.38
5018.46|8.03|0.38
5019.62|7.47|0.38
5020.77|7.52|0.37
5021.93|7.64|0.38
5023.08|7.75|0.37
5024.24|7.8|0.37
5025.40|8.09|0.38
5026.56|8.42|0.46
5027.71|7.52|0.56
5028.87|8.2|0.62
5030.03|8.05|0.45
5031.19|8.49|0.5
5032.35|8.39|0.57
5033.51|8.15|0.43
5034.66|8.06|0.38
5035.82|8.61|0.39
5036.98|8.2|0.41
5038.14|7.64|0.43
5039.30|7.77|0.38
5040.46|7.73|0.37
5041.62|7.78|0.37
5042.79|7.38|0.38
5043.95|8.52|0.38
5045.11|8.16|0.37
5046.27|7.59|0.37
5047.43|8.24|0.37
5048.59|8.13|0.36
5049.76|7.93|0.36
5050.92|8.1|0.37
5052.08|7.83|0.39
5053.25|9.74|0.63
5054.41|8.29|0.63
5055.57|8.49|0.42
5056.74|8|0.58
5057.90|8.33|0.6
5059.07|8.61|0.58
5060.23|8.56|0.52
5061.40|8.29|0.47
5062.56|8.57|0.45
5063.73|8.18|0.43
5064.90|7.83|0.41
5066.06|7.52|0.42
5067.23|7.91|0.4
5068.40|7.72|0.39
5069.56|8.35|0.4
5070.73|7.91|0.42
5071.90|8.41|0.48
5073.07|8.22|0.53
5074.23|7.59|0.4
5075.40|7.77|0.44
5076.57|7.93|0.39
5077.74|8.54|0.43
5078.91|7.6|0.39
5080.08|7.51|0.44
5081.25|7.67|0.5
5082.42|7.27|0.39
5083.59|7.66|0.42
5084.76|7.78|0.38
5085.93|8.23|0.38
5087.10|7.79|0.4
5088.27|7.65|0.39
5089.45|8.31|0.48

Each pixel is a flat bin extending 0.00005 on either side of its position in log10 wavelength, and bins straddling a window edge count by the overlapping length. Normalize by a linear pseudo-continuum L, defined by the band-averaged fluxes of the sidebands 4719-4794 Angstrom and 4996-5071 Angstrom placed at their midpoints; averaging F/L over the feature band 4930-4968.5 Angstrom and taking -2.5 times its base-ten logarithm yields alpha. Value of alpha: -0.08 mag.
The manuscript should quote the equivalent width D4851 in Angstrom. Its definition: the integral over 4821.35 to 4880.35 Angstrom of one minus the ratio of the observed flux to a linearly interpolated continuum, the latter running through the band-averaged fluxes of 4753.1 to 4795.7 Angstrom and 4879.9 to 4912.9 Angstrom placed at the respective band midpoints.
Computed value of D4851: 2.0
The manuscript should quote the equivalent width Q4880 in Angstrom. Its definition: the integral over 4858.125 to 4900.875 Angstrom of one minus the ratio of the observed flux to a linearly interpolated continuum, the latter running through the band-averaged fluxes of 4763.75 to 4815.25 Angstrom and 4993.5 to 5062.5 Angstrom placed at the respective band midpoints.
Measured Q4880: 3.1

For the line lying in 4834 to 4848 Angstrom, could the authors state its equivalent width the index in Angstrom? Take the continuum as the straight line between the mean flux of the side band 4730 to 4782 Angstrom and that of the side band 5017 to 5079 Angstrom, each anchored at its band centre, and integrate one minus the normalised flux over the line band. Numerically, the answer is -0.3 Angstrom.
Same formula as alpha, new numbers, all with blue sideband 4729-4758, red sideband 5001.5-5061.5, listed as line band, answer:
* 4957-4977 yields -0.06 mag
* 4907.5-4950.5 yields -0.07 mag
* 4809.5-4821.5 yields -0.09 mag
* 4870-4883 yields 0.03 mag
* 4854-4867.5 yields 0.15 mag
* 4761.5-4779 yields 0.01 mag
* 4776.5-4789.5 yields -0.03 mag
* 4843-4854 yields 0.03 mag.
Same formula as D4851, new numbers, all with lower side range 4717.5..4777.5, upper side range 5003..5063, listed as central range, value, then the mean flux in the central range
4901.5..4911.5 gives -0.4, 8.38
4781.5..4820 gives -2.2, 8.57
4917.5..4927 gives -0.1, 8.14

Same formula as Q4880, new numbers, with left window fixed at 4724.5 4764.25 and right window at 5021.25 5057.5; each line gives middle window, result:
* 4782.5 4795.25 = -0.59 Angstrom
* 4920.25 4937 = -0.93 Angstrom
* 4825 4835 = -0.59 Angstrom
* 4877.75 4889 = 0.35 Angstrom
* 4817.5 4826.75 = -0.70 Angstrom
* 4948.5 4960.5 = -1.01 Angstrom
